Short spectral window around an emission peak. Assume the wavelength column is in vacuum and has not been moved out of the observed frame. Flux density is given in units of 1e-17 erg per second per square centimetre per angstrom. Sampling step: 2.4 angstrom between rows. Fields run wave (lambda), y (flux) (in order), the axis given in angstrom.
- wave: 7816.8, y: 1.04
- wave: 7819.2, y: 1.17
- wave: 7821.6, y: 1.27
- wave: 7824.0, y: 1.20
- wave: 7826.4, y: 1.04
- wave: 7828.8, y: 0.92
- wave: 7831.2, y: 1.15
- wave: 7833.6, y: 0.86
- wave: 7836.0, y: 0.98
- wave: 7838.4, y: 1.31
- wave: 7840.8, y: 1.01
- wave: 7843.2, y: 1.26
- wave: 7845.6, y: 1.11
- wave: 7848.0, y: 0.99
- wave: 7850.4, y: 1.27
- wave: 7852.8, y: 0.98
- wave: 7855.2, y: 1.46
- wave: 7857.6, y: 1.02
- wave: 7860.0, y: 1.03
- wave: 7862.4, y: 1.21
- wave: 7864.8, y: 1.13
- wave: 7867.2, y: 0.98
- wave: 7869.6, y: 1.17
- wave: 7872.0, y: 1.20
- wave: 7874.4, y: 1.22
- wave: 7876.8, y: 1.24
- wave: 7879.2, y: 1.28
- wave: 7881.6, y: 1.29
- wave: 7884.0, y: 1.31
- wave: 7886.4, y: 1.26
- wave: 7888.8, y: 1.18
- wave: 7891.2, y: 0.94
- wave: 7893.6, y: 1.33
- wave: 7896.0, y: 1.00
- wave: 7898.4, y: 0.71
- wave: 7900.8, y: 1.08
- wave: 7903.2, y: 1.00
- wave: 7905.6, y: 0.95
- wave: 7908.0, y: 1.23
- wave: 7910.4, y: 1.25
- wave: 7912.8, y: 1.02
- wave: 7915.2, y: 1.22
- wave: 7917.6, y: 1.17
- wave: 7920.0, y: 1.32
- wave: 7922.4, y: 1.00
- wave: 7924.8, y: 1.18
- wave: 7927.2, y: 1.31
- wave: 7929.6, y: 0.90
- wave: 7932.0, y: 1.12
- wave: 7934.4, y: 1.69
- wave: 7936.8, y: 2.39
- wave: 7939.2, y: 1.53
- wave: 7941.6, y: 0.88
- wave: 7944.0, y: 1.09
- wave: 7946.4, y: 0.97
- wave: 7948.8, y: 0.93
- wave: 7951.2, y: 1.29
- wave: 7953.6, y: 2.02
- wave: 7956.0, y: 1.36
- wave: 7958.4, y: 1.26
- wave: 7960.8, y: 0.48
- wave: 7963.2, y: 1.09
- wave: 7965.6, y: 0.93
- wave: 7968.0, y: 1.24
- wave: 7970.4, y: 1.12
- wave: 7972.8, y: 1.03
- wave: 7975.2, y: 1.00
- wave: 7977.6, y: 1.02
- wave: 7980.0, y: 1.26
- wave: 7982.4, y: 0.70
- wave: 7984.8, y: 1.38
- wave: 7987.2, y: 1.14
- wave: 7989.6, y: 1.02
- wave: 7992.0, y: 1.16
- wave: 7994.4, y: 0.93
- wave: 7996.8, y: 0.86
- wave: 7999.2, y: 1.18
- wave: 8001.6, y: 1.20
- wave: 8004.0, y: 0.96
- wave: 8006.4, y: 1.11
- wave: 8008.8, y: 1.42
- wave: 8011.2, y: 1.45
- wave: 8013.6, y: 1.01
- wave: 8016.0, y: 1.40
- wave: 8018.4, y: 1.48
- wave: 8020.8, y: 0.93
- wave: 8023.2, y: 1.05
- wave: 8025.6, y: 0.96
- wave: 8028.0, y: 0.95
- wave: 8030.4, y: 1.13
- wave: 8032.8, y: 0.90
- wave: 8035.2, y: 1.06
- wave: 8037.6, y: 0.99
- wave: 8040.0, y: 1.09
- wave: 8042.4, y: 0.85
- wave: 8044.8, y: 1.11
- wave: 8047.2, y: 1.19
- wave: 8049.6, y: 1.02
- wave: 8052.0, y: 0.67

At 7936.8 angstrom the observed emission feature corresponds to [S II]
